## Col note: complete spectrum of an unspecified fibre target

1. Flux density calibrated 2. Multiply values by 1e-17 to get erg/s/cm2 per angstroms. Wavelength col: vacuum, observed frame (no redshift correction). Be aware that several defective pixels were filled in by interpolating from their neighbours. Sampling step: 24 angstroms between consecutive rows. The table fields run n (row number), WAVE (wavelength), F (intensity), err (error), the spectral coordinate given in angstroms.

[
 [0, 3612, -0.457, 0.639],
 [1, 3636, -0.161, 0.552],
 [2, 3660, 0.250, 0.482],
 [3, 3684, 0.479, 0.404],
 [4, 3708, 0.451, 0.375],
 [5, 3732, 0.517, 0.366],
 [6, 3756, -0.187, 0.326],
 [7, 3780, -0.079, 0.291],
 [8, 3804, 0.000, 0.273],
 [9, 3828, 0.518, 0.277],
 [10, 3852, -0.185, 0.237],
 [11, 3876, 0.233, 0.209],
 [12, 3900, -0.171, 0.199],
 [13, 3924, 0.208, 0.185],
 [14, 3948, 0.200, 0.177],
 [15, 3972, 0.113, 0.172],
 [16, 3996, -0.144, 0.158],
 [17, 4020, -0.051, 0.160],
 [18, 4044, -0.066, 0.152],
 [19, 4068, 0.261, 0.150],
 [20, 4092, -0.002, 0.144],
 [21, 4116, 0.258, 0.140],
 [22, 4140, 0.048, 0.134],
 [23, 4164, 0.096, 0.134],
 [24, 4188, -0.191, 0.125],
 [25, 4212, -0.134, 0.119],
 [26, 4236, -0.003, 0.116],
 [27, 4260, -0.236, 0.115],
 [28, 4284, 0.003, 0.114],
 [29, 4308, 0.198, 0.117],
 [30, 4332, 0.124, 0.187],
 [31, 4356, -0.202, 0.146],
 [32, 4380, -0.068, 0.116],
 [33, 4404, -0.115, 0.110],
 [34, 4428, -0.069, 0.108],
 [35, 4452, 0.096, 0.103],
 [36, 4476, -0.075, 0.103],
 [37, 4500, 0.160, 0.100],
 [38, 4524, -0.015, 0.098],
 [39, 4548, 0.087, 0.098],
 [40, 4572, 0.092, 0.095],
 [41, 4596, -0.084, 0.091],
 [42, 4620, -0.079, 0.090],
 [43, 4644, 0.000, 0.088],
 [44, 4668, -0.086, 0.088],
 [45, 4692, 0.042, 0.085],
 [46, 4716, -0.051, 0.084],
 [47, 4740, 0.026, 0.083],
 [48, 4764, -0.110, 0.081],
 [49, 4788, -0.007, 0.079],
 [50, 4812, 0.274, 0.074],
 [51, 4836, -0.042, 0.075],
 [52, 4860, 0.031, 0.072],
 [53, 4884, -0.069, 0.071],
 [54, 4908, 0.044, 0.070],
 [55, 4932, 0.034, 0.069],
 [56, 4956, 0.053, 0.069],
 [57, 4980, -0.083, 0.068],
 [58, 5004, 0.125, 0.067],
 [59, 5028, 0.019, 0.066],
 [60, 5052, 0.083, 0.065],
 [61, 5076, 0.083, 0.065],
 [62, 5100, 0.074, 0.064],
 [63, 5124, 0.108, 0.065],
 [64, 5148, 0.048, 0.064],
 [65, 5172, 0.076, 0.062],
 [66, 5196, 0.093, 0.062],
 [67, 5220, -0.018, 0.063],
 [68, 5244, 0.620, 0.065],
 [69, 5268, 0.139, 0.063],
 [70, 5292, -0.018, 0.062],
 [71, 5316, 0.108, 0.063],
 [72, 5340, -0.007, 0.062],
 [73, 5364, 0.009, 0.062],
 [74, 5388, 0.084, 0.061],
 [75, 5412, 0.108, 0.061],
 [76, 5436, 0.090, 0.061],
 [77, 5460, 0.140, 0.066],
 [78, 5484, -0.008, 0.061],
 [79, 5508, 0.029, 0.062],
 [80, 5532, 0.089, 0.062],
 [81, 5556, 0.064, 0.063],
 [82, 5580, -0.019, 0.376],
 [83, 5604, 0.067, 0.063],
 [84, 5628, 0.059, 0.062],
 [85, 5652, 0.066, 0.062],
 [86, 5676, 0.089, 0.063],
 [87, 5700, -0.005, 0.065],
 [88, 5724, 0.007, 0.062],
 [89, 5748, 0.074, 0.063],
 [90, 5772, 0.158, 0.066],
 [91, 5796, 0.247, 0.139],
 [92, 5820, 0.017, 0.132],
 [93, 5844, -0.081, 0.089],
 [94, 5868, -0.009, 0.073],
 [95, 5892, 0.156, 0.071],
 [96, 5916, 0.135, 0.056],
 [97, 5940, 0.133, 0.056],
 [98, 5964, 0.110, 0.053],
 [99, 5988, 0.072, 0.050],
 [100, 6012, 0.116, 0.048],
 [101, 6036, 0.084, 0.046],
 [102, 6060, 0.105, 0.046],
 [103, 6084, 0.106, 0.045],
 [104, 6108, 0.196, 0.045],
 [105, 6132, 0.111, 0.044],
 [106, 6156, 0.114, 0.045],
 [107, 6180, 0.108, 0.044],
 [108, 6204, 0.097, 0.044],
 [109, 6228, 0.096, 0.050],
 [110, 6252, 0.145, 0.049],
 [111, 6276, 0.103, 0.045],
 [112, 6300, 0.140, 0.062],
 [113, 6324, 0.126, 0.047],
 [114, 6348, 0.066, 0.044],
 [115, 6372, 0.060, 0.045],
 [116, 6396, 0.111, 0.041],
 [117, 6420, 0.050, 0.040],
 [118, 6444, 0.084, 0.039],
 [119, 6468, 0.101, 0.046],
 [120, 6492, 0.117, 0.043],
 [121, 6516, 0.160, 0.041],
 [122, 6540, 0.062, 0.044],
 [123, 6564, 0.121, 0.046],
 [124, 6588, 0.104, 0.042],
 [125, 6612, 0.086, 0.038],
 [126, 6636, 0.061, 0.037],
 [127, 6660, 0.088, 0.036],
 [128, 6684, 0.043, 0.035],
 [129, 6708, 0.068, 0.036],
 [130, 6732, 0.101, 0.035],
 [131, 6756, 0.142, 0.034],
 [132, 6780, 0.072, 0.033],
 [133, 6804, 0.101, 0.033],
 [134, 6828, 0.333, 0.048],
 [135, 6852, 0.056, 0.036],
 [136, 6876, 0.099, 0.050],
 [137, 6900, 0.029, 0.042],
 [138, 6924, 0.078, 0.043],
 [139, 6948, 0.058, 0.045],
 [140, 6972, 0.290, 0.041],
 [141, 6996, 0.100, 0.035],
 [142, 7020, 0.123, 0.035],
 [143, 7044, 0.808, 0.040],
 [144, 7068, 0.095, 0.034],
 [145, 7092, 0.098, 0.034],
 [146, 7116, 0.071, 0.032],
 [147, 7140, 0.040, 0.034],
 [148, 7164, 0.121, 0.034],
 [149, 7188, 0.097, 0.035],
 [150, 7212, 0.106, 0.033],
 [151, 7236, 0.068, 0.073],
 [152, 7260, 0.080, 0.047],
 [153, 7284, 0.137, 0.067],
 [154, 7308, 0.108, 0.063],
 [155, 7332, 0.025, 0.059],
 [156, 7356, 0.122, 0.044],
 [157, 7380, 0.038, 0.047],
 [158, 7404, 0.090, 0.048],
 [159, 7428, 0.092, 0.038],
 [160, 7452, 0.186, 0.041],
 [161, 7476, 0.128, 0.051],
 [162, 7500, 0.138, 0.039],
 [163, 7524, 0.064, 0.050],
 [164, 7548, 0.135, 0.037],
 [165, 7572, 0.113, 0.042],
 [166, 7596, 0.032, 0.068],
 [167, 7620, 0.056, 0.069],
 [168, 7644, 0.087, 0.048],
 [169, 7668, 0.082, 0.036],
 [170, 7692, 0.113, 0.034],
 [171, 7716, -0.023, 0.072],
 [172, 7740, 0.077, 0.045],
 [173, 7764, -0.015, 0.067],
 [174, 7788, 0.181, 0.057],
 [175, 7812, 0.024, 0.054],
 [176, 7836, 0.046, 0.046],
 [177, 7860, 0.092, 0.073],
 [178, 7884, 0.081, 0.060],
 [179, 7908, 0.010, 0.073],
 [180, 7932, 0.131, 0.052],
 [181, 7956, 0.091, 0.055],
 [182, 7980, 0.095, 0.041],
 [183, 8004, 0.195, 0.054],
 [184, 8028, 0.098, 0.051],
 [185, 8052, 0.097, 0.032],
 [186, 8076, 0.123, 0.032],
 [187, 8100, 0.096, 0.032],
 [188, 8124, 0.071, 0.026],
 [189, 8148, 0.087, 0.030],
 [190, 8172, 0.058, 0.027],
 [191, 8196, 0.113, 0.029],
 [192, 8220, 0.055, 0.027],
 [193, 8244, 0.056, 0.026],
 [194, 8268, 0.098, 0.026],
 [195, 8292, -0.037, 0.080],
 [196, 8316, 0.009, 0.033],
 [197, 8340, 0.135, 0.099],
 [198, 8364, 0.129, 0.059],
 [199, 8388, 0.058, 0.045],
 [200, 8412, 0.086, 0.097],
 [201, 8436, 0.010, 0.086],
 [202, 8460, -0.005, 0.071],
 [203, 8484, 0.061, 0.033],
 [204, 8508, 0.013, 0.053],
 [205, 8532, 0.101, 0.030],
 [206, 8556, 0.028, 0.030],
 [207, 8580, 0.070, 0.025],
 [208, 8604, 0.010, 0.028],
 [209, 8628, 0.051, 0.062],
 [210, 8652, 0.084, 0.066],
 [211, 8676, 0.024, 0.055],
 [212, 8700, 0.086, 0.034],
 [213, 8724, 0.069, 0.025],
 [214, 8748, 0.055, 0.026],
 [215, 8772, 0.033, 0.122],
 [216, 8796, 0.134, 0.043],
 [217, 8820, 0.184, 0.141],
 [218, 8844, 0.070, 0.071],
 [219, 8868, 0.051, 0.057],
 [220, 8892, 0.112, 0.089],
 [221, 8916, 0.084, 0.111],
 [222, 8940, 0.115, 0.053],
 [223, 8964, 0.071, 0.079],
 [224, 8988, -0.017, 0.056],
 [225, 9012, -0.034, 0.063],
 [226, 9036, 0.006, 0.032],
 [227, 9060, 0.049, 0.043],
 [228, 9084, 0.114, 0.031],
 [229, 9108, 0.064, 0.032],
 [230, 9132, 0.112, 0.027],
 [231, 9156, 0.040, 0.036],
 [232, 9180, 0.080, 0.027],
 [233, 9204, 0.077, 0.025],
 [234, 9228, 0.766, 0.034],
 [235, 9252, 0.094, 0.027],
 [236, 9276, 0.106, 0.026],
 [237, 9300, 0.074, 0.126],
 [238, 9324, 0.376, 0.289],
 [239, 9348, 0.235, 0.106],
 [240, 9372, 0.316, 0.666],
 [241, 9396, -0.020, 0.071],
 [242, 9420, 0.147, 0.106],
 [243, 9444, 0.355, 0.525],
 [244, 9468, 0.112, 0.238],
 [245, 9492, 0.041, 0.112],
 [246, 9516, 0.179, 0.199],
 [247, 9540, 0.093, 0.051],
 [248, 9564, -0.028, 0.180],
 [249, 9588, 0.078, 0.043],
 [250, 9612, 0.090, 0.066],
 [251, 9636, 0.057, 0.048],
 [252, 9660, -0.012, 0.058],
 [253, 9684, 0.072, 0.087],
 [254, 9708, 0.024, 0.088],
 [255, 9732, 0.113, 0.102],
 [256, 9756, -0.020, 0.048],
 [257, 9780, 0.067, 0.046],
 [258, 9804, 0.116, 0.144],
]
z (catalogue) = 0.41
